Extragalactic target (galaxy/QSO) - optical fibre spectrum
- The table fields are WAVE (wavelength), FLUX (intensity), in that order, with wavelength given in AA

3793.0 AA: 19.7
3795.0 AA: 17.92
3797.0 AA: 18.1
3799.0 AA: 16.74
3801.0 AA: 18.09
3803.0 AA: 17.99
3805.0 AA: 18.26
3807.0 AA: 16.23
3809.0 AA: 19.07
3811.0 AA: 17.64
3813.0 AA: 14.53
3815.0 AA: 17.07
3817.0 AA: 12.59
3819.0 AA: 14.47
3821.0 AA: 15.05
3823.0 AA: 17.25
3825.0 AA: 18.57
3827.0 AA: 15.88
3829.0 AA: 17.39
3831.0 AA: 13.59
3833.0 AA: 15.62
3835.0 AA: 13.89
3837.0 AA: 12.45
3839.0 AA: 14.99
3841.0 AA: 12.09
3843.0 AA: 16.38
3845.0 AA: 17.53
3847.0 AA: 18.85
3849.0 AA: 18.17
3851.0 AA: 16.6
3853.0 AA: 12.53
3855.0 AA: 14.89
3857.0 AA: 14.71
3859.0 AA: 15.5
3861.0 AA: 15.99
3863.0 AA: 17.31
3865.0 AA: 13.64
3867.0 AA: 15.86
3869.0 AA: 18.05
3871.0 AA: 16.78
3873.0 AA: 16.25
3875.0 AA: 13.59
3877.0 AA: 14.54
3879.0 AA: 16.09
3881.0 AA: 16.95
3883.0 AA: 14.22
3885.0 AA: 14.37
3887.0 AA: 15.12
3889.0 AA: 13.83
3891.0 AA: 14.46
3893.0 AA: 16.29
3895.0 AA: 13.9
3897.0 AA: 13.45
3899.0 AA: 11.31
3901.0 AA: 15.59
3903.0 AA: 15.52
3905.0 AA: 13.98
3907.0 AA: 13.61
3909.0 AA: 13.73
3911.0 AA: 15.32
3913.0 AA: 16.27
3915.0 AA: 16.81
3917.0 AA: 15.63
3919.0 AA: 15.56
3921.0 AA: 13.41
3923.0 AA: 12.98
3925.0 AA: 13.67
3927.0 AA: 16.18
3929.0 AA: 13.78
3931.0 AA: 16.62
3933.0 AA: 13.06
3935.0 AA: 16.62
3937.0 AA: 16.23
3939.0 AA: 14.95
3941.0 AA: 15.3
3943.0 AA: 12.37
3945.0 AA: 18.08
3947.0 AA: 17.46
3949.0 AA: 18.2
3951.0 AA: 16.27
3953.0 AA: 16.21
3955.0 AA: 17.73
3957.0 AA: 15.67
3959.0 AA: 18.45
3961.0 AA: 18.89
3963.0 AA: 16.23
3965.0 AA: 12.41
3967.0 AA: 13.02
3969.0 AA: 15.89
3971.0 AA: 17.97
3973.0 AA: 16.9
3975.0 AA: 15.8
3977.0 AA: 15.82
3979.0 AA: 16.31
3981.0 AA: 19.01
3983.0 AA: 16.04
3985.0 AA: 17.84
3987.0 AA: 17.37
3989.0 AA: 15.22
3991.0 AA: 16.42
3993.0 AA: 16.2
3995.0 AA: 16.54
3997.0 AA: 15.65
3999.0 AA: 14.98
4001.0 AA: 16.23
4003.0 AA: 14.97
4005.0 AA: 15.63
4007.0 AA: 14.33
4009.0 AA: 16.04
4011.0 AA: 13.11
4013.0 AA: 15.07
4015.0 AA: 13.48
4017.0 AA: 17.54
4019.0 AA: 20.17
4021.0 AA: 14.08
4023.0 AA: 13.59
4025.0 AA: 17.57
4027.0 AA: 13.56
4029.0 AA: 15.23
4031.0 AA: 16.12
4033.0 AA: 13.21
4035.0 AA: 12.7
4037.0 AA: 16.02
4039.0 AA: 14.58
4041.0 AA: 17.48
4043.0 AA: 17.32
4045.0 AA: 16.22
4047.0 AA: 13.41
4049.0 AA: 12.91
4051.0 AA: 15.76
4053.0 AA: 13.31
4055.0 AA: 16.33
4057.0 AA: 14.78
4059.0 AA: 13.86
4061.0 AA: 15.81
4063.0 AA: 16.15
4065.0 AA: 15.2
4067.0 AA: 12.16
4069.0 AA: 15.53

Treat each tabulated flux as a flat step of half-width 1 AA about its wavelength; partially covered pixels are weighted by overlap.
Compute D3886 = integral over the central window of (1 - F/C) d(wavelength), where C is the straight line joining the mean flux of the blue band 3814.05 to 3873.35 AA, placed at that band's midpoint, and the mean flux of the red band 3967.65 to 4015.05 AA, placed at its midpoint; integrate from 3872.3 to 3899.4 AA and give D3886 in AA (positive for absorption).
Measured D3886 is 1.9 AA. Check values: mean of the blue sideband 15.7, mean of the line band 14.7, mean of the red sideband 16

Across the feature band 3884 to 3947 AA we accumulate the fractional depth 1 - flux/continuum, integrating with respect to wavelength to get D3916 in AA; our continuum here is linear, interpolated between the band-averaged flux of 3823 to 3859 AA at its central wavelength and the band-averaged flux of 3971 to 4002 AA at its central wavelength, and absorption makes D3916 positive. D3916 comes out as 4.8 AA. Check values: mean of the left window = 15.6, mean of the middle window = 14.8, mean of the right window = 16.5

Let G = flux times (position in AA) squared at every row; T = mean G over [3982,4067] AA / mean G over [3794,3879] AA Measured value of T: 1.06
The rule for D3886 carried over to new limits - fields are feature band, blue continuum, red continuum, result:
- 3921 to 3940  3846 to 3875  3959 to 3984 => 1.6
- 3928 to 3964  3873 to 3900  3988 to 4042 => -3.1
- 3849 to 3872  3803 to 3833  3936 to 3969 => 0.7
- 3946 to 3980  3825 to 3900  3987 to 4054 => -2.5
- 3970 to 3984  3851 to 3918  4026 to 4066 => -1.7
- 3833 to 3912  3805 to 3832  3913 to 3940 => 2.7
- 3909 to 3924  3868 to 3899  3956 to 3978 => 0.4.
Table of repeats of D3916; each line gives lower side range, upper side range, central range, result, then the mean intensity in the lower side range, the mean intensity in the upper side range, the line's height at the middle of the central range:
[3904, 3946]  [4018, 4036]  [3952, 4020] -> -4.90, 15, 15.1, 15.1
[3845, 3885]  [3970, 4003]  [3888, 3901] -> 1.61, 15.8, 16.5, 16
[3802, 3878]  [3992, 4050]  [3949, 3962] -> -1.49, 15.8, 15.3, 15.5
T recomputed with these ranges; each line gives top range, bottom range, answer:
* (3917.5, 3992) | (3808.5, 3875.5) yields 1.08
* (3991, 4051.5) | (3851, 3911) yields 1.10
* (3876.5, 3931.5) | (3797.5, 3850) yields 0.95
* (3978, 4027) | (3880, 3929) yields 1.14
